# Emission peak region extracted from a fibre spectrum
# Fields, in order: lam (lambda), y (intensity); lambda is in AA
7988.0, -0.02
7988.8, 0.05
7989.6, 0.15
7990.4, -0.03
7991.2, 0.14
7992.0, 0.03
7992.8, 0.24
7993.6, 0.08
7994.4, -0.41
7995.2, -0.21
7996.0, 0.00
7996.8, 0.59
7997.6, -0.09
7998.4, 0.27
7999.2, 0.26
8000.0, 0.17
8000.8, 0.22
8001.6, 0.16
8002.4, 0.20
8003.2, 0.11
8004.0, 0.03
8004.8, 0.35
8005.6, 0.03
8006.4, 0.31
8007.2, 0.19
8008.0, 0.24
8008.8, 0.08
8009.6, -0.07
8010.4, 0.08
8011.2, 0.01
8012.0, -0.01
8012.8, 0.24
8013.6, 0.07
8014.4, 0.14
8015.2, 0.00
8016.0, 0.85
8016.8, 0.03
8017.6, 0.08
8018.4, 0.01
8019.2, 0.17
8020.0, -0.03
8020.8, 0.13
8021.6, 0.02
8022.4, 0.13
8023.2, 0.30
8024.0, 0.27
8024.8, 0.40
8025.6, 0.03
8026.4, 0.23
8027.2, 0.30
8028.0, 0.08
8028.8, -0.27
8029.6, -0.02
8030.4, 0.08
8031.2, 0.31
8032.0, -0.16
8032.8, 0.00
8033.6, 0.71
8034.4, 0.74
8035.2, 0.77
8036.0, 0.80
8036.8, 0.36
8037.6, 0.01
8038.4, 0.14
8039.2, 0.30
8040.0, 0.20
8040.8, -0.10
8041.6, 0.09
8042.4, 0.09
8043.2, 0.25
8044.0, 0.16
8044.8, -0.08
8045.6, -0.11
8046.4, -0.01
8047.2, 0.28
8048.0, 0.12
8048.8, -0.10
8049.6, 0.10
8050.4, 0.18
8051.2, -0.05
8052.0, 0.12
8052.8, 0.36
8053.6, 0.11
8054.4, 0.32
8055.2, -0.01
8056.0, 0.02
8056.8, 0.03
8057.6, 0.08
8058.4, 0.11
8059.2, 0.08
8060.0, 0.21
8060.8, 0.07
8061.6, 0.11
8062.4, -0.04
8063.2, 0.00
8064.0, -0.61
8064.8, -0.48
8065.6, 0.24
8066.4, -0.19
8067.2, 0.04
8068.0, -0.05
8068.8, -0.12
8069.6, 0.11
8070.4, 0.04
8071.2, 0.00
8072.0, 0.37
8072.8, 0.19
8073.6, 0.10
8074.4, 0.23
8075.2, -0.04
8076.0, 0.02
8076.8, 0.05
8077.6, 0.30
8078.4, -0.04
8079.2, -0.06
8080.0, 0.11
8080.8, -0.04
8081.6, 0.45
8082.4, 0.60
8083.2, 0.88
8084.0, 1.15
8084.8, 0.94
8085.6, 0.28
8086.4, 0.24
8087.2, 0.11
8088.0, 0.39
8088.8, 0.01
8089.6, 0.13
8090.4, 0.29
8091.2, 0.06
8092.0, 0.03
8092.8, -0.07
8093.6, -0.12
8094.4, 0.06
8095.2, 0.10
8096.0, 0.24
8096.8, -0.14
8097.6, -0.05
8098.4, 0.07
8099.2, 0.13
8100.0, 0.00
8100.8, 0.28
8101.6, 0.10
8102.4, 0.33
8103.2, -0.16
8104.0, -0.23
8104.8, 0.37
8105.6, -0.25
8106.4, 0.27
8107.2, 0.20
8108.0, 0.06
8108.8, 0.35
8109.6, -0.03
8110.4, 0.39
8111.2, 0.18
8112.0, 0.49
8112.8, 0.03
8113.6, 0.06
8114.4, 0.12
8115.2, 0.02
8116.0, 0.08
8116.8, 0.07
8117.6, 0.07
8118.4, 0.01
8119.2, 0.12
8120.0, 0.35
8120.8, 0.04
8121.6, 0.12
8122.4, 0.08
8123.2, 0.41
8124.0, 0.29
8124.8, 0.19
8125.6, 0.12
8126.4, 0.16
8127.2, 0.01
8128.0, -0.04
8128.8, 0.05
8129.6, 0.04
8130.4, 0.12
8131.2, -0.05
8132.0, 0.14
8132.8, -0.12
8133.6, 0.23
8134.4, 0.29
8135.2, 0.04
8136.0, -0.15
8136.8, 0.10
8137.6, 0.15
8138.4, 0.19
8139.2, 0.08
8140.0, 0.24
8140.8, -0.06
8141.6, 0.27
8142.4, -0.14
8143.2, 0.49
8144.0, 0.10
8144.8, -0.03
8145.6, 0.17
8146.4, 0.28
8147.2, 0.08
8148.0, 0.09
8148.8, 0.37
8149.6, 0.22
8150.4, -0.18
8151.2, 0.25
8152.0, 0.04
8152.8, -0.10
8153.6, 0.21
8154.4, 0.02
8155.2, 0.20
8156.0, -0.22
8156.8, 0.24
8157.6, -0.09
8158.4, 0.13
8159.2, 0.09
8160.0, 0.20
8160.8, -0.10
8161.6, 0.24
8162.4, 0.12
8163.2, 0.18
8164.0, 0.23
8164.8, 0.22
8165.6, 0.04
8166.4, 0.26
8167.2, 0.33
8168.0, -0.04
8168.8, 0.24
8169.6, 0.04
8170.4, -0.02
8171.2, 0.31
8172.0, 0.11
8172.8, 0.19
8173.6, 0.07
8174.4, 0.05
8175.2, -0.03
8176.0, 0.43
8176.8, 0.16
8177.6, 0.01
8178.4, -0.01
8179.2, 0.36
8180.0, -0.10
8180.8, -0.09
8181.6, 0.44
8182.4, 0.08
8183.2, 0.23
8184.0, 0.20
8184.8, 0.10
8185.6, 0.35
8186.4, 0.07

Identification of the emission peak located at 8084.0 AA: Hbeta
